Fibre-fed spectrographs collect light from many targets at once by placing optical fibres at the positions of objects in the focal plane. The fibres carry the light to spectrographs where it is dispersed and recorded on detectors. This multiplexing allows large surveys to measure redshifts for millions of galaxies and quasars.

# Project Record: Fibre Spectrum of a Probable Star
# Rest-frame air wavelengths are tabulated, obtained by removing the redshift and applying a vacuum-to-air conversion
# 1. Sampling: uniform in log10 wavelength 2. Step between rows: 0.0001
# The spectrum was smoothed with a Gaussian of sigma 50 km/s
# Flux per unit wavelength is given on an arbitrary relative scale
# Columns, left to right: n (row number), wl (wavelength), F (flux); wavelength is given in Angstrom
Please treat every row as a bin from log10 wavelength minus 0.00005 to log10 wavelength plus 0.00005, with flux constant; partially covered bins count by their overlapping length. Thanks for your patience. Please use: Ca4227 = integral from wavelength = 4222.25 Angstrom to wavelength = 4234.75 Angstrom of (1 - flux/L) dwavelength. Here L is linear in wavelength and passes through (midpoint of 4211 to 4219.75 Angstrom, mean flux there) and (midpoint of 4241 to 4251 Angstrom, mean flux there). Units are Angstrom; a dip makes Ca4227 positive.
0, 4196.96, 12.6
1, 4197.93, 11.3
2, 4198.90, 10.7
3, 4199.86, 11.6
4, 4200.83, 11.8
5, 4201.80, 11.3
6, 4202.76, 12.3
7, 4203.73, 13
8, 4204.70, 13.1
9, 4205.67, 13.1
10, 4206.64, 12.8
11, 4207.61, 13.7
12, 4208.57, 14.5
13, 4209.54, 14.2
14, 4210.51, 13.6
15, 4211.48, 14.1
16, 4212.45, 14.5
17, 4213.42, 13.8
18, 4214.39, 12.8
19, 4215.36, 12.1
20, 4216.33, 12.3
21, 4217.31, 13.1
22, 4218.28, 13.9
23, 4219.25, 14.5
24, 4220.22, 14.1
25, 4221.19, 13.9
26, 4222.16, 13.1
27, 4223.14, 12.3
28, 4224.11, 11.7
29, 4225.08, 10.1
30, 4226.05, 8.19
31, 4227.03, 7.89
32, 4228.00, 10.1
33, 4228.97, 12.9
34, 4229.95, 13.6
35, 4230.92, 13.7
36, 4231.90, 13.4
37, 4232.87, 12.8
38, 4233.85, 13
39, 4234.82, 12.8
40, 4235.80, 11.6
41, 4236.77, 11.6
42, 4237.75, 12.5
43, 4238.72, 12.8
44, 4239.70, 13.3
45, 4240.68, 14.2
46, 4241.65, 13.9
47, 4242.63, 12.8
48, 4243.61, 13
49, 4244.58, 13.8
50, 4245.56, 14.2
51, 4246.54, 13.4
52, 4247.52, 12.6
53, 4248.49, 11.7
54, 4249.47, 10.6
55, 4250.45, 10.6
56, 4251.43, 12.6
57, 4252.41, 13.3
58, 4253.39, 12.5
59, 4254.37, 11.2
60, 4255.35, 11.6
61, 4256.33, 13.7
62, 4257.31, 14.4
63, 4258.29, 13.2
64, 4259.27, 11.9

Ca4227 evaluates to 1.33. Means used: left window 13.5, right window 12.7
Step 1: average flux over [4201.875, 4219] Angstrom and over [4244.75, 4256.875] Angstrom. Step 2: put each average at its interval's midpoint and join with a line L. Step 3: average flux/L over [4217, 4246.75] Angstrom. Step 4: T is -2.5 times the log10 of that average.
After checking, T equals 0.014 mag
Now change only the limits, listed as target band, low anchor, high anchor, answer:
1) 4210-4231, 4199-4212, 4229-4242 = 0.04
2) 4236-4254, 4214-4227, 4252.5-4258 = -0.01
